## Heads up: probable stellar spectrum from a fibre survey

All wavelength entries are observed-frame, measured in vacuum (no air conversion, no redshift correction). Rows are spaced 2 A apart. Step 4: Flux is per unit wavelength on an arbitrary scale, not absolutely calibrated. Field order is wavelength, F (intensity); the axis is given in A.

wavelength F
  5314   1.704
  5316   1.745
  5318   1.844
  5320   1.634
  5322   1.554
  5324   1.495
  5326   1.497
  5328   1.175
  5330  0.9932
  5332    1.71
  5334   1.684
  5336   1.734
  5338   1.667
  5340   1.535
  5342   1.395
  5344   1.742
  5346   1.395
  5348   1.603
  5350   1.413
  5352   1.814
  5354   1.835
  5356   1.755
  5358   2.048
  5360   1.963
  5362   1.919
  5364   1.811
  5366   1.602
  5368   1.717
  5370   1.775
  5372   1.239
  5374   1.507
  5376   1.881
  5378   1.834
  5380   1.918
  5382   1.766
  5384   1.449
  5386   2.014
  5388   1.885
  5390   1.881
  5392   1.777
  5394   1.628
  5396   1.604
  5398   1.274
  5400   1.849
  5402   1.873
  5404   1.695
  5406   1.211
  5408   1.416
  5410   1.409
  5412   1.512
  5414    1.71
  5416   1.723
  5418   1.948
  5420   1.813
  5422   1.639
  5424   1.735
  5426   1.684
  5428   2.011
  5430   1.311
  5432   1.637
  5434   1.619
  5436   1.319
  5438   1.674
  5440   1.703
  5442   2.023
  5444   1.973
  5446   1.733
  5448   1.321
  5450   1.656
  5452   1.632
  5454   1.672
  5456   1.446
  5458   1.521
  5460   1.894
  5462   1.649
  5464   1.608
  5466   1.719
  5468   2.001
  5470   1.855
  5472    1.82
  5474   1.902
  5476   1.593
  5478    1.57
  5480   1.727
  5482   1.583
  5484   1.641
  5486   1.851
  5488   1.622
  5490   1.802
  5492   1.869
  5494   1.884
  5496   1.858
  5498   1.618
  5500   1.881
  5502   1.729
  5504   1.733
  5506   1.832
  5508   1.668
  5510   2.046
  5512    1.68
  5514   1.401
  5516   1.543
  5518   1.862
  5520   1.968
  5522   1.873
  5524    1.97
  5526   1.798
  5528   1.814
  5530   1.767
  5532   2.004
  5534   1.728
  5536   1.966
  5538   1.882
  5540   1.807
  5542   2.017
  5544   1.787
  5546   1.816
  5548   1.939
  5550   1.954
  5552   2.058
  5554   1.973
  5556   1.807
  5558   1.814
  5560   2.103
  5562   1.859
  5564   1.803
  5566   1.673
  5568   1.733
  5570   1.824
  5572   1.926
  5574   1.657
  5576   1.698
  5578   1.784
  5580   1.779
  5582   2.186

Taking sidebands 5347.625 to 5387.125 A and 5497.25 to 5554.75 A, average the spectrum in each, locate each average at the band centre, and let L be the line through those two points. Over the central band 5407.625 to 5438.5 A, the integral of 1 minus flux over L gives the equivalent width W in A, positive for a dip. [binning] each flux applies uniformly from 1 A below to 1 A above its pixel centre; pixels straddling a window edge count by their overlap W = 2.4 A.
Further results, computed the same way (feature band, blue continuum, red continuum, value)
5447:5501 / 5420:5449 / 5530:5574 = 1.0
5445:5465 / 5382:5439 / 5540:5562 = 1.4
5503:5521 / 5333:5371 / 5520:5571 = 0.9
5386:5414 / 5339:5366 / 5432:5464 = 0.8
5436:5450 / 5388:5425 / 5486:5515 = 0.0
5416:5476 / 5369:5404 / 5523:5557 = 2.5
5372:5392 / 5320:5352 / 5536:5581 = -2.2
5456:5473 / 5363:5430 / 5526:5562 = 0.4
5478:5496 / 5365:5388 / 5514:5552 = 0.7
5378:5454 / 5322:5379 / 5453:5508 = 0.2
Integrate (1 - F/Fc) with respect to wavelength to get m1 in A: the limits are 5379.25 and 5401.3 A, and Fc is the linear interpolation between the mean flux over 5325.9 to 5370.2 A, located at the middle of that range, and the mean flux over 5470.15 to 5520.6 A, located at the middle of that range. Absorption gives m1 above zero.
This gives -0.8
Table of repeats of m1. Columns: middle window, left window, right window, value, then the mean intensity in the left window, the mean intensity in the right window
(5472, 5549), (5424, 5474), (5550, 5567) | 0.56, 1.69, 1.89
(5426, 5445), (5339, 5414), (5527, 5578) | 0.43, 1.67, 1.85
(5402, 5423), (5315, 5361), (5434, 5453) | 0.42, 1.62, 1.67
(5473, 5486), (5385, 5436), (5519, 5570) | 0.67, 1.67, 1.88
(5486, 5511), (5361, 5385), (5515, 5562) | 0.54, 1.7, 1.88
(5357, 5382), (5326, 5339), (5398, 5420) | -3.37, 1.49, 1.63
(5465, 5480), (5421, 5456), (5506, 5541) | -0.49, 1.66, 1.81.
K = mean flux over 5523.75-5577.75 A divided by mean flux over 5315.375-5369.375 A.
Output 1.13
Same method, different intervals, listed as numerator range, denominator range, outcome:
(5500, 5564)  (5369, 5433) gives 1.10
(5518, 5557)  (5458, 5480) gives 1.08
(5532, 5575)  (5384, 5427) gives 1.11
